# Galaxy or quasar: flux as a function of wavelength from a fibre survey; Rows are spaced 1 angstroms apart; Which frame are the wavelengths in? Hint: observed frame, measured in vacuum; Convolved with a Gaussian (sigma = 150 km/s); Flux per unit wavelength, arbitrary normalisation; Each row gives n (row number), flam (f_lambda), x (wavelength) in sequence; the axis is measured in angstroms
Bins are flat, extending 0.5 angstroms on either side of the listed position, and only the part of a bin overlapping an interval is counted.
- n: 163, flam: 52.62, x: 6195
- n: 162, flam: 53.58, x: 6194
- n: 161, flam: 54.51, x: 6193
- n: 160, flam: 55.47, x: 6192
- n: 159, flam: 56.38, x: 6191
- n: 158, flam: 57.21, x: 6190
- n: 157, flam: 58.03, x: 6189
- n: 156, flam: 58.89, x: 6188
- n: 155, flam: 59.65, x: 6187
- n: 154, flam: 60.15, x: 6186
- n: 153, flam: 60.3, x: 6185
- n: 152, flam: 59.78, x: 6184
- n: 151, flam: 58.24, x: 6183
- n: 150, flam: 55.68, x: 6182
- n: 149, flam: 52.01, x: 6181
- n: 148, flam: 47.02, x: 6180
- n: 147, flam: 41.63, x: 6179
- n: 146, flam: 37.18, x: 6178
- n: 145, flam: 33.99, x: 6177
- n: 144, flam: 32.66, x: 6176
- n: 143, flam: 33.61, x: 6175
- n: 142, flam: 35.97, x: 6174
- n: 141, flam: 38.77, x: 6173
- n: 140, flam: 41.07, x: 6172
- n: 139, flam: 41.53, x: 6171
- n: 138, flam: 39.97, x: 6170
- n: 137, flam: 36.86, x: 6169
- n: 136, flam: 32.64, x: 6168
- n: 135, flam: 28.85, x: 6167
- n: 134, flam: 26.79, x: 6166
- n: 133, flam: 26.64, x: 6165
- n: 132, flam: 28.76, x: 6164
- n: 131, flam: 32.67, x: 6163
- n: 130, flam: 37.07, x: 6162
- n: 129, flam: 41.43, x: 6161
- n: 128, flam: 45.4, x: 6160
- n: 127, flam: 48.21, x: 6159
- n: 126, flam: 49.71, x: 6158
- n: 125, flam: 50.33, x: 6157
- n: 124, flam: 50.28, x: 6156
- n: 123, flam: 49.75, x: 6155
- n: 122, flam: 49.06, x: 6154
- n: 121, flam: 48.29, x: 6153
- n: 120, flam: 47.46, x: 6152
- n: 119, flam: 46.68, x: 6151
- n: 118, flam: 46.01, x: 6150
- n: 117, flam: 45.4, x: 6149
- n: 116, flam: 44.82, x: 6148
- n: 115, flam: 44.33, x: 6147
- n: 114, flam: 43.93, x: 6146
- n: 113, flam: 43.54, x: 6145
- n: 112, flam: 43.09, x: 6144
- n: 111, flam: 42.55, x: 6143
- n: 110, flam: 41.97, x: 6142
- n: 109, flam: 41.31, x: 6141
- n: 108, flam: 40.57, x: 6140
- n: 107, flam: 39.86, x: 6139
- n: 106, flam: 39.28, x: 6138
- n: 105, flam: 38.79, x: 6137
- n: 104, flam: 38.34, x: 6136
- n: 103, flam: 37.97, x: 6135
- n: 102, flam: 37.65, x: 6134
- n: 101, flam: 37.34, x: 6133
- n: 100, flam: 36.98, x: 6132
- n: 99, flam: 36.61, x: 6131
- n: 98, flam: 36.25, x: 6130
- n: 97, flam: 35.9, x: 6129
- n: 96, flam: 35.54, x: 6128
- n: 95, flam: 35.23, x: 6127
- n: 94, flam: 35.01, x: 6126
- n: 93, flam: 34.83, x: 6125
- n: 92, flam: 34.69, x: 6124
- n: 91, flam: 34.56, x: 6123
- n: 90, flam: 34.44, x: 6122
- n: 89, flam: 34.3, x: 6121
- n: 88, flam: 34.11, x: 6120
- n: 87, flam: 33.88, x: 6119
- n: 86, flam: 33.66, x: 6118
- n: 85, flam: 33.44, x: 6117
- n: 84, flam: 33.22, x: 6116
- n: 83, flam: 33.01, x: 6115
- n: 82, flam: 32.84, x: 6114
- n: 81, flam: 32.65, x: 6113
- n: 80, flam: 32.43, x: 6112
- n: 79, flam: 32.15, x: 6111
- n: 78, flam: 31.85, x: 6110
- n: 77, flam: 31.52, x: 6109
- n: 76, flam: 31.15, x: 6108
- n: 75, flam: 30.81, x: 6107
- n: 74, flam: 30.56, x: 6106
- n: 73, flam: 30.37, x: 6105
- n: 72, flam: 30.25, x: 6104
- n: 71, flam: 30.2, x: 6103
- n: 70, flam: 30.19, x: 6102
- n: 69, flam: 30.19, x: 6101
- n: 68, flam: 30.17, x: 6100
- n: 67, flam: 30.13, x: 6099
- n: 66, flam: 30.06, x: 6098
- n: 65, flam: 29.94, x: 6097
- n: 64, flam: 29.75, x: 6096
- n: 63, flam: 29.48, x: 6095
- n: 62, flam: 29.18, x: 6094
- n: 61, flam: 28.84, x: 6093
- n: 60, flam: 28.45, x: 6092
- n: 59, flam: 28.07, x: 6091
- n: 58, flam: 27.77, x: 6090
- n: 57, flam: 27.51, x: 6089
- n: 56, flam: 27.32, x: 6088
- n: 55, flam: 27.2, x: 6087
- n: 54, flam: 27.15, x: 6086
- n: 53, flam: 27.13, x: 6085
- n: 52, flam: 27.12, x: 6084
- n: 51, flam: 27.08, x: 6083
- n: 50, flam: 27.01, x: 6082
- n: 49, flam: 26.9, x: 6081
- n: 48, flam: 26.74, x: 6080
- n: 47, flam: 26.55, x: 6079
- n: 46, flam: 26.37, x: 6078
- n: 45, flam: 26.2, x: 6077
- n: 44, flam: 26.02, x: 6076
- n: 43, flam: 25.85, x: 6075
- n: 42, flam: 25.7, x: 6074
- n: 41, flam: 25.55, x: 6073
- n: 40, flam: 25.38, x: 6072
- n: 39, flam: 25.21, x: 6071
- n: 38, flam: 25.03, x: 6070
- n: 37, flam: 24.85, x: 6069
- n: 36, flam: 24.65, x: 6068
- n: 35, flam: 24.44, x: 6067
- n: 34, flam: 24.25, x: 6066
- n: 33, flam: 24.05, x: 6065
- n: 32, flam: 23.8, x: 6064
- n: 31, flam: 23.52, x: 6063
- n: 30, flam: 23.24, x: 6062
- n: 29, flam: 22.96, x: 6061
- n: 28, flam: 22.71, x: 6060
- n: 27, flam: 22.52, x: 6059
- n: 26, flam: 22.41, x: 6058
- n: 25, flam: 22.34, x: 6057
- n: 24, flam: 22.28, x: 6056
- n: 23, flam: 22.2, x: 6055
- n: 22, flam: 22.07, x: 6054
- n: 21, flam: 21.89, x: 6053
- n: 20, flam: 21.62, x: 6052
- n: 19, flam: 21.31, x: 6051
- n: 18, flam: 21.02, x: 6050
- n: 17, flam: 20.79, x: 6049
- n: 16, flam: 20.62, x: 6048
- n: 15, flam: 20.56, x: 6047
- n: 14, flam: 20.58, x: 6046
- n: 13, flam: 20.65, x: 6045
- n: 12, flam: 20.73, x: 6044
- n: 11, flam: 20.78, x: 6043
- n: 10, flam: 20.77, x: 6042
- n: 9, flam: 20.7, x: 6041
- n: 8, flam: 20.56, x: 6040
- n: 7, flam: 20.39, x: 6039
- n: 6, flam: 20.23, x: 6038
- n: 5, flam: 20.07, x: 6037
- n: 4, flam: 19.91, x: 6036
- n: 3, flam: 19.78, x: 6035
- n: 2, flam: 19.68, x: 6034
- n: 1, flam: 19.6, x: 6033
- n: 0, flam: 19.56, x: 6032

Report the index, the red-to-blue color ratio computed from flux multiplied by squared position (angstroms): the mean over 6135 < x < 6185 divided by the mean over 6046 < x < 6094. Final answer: 1.76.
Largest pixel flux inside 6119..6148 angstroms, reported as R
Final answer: 44.82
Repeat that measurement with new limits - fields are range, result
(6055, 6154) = 49.06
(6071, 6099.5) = 30.13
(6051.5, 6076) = 26.02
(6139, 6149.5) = 45.4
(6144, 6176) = 50.33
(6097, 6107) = 30.81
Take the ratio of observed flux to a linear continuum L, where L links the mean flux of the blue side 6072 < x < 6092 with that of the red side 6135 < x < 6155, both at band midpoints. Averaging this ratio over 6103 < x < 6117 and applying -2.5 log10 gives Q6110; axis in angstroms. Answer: 0.08 mag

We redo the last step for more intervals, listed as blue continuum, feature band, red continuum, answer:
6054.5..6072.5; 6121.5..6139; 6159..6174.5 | -0.15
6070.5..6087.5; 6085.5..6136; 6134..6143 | 0.04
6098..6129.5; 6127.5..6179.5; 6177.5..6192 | 0.11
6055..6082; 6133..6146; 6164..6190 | -0.09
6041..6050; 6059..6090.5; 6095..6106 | 0.00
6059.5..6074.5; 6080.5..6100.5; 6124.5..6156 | 0.05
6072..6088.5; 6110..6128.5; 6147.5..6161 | 0.12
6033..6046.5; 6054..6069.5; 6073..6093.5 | 0.02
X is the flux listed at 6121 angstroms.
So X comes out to 34.3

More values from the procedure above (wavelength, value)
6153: 48.29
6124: 34.69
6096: 29.75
